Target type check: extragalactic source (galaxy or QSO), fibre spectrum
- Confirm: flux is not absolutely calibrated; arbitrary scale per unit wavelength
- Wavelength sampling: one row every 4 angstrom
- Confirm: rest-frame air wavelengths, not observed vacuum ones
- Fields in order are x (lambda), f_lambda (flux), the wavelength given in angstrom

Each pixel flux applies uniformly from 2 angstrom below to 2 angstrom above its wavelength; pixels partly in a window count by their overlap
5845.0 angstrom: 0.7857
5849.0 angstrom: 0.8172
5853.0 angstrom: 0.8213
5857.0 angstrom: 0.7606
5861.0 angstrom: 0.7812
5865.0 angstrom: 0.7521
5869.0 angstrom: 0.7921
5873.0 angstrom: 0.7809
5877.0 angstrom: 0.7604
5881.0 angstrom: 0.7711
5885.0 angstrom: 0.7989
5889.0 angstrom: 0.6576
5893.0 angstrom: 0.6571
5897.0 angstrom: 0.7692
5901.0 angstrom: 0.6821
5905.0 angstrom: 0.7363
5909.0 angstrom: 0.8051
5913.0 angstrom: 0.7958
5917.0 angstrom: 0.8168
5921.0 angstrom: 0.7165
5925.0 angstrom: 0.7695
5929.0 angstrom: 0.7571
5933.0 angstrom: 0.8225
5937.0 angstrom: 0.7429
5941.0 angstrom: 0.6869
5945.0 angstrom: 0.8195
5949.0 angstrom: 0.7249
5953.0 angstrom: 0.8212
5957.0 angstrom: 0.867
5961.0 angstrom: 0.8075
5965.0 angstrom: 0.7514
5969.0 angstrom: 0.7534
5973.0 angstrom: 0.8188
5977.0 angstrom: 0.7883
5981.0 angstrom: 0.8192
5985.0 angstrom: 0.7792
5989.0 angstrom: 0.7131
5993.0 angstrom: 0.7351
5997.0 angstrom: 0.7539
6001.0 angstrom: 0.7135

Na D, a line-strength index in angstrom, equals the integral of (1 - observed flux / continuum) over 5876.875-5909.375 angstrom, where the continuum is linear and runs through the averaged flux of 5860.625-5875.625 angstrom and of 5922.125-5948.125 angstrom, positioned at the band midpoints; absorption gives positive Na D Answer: 1.6 angstrom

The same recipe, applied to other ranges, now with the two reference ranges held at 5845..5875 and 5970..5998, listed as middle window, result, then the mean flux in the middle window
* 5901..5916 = 0.2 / 0.769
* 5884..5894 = 1.1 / 0.7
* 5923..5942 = 0.5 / 0.759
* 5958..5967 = -0.2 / 0.789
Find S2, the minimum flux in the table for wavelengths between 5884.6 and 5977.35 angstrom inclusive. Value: 0.6571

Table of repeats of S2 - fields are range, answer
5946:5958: 0.7249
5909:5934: 0.7165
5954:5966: 0.7514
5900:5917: 0.6821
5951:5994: 0.7131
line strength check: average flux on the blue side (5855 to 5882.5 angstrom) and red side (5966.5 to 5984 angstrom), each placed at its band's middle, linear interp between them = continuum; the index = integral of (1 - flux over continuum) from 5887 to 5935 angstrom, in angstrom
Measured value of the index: 1.9 angstrom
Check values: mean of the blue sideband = 0.771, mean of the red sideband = 0.793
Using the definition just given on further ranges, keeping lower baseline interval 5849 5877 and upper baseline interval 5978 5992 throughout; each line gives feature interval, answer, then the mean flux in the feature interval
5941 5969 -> -0.54 angstrom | 0.787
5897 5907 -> 0.73 angstrom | 0.721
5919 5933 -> 0.31 angstrom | 0.758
